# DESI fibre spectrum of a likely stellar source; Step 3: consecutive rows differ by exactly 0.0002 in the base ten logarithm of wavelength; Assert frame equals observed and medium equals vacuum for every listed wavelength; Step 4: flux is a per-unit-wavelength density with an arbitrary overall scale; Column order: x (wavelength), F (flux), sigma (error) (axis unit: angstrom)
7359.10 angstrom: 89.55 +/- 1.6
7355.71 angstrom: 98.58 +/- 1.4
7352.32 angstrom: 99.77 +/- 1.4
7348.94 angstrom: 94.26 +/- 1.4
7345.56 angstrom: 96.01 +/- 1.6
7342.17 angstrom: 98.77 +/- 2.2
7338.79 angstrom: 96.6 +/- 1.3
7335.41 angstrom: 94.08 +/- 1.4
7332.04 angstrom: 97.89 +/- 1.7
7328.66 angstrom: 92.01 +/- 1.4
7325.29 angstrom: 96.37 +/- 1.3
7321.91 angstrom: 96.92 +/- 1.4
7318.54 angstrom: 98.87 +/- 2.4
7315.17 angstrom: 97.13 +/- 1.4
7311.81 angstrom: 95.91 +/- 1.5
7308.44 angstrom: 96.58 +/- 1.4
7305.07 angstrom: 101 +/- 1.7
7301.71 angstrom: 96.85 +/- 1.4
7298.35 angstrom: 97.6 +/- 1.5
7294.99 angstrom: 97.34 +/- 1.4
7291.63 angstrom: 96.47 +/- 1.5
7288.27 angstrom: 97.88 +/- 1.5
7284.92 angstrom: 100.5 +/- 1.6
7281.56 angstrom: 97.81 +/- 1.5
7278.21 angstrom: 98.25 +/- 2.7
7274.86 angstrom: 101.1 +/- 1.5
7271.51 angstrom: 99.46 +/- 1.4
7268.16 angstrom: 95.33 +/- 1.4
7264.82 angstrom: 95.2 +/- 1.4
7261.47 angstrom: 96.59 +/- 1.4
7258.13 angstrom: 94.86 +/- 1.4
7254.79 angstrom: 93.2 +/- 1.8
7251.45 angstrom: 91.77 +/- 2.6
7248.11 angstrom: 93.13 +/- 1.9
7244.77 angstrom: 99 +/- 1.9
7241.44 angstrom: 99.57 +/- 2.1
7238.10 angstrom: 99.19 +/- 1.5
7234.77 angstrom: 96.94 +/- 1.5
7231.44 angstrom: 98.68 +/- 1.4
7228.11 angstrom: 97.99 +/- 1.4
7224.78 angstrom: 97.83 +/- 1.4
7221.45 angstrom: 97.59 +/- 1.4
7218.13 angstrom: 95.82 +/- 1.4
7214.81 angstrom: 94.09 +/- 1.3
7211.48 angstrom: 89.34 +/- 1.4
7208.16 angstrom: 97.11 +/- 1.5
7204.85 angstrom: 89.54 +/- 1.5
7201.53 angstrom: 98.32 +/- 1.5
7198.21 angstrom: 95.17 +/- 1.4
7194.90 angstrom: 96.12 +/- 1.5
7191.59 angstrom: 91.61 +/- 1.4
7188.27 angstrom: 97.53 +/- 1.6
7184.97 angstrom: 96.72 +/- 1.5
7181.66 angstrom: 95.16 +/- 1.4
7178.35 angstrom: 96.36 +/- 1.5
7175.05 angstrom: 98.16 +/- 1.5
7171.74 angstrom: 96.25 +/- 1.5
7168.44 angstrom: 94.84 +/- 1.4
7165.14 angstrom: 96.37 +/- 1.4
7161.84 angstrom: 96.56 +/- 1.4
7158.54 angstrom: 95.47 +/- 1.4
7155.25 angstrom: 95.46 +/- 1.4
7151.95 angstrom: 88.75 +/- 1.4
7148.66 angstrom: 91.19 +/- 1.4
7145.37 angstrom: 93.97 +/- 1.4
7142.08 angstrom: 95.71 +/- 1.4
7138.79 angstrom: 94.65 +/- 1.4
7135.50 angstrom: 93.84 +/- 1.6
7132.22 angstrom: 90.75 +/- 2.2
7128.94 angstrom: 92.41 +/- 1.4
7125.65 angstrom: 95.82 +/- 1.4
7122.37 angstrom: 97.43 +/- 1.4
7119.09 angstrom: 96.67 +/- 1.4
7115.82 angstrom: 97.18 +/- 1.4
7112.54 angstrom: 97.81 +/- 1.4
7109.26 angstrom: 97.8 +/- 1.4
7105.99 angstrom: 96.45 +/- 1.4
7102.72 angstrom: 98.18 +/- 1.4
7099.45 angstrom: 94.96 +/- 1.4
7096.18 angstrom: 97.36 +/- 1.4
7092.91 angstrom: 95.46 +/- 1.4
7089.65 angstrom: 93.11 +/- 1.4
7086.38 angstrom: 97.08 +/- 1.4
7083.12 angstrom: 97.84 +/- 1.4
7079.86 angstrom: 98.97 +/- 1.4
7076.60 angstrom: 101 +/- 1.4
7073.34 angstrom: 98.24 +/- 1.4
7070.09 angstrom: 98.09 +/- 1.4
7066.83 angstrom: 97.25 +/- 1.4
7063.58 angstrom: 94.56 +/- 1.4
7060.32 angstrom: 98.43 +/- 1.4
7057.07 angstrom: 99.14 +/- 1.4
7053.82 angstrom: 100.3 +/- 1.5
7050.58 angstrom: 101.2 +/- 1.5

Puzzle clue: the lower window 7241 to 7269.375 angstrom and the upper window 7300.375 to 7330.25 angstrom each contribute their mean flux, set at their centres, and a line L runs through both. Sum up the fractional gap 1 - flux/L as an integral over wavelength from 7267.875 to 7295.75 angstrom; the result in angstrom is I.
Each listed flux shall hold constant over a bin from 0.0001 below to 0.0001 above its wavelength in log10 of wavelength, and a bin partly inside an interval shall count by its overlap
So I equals -0.7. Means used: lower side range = 95.3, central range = 98.4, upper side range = 96.9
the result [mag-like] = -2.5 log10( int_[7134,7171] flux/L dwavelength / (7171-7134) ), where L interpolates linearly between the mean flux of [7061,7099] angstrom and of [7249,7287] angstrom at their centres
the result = 0.03 mag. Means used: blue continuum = 97.1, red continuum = 96.7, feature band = 94.3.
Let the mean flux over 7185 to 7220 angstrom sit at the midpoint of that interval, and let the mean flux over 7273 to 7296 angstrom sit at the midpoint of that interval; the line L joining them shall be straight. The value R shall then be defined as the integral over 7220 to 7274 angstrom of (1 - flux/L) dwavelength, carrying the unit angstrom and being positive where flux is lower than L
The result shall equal 0.0 angstrom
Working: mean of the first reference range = 94.6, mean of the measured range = 96.7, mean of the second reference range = 98.5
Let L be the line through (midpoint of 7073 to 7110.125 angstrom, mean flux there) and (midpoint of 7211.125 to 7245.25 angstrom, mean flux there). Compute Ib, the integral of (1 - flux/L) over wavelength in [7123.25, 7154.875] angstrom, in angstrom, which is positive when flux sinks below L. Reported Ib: 1.28 angstrom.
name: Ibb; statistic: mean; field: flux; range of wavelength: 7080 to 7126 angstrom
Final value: 96.8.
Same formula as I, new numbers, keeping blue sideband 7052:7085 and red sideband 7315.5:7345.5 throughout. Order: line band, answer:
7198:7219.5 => 0.71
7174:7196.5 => 0.38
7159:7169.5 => 0.19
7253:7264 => 0.24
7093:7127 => 0.41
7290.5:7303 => -0.05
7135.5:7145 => 0.30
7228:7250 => -0.13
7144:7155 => 0.68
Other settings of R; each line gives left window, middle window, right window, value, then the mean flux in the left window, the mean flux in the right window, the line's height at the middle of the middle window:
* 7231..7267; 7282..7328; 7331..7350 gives -0.6 angstrom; 96.1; 96.3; 96.2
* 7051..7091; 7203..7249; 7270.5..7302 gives 1.0 angstrom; 98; 98.4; 98.3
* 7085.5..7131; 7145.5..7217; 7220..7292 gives 1.4 angstrom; 96.2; 97.2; 96.7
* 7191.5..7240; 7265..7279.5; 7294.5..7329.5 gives -0.2 angstrom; 95.8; 97.1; 96.6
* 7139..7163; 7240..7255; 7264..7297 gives 0.2 angstrom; 93.9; 98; 97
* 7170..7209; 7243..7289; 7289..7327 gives 0.0 angstrom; 95.6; 97.4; 96.8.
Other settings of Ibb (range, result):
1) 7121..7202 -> 94.9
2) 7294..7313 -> 97.6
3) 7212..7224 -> 95.3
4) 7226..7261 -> 96.5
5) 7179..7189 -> 96.4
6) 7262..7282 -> 97.8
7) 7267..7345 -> 97.4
